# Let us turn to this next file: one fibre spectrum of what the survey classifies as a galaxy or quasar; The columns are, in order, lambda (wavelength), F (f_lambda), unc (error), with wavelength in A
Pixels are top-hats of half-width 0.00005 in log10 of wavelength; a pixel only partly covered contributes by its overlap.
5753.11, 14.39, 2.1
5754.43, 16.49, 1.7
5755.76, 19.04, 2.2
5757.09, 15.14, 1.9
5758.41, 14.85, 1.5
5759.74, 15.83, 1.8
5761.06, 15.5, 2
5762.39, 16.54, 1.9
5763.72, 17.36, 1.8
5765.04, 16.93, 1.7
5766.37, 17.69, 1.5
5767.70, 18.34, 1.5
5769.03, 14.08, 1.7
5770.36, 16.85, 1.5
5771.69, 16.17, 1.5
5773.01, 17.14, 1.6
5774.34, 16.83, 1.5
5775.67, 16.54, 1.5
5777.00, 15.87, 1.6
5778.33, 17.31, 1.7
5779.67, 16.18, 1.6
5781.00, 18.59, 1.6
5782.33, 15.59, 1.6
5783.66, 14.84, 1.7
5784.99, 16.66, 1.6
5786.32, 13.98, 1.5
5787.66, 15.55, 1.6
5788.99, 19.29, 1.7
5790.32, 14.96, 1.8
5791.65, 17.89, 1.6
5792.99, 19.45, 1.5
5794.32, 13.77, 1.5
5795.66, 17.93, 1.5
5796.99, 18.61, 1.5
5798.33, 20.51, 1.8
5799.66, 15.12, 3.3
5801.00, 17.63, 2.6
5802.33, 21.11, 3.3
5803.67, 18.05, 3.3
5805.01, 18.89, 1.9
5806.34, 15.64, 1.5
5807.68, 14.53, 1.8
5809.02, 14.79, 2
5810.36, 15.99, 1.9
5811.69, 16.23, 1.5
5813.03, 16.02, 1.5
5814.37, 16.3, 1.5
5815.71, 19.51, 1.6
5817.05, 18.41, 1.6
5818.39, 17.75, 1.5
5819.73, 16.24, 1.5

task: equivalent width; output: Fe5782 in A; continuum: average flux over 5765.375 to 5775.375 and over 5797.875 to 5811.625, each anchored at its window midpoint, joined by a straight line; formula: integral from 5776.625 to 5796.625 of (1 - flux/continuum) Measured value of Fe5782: 0.4 A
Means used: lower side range 16.7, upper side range 17.1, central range 16.6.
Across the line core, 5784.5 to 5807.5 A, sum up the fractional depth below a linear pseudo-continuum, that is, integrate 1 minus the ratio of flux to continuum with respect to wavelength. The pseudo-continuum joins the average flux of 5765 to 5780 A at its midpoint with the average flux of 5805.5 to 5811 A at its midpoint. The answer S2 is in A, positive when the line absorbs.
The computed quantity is -2.2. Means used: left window 16.6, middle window 17.3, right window 15.3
